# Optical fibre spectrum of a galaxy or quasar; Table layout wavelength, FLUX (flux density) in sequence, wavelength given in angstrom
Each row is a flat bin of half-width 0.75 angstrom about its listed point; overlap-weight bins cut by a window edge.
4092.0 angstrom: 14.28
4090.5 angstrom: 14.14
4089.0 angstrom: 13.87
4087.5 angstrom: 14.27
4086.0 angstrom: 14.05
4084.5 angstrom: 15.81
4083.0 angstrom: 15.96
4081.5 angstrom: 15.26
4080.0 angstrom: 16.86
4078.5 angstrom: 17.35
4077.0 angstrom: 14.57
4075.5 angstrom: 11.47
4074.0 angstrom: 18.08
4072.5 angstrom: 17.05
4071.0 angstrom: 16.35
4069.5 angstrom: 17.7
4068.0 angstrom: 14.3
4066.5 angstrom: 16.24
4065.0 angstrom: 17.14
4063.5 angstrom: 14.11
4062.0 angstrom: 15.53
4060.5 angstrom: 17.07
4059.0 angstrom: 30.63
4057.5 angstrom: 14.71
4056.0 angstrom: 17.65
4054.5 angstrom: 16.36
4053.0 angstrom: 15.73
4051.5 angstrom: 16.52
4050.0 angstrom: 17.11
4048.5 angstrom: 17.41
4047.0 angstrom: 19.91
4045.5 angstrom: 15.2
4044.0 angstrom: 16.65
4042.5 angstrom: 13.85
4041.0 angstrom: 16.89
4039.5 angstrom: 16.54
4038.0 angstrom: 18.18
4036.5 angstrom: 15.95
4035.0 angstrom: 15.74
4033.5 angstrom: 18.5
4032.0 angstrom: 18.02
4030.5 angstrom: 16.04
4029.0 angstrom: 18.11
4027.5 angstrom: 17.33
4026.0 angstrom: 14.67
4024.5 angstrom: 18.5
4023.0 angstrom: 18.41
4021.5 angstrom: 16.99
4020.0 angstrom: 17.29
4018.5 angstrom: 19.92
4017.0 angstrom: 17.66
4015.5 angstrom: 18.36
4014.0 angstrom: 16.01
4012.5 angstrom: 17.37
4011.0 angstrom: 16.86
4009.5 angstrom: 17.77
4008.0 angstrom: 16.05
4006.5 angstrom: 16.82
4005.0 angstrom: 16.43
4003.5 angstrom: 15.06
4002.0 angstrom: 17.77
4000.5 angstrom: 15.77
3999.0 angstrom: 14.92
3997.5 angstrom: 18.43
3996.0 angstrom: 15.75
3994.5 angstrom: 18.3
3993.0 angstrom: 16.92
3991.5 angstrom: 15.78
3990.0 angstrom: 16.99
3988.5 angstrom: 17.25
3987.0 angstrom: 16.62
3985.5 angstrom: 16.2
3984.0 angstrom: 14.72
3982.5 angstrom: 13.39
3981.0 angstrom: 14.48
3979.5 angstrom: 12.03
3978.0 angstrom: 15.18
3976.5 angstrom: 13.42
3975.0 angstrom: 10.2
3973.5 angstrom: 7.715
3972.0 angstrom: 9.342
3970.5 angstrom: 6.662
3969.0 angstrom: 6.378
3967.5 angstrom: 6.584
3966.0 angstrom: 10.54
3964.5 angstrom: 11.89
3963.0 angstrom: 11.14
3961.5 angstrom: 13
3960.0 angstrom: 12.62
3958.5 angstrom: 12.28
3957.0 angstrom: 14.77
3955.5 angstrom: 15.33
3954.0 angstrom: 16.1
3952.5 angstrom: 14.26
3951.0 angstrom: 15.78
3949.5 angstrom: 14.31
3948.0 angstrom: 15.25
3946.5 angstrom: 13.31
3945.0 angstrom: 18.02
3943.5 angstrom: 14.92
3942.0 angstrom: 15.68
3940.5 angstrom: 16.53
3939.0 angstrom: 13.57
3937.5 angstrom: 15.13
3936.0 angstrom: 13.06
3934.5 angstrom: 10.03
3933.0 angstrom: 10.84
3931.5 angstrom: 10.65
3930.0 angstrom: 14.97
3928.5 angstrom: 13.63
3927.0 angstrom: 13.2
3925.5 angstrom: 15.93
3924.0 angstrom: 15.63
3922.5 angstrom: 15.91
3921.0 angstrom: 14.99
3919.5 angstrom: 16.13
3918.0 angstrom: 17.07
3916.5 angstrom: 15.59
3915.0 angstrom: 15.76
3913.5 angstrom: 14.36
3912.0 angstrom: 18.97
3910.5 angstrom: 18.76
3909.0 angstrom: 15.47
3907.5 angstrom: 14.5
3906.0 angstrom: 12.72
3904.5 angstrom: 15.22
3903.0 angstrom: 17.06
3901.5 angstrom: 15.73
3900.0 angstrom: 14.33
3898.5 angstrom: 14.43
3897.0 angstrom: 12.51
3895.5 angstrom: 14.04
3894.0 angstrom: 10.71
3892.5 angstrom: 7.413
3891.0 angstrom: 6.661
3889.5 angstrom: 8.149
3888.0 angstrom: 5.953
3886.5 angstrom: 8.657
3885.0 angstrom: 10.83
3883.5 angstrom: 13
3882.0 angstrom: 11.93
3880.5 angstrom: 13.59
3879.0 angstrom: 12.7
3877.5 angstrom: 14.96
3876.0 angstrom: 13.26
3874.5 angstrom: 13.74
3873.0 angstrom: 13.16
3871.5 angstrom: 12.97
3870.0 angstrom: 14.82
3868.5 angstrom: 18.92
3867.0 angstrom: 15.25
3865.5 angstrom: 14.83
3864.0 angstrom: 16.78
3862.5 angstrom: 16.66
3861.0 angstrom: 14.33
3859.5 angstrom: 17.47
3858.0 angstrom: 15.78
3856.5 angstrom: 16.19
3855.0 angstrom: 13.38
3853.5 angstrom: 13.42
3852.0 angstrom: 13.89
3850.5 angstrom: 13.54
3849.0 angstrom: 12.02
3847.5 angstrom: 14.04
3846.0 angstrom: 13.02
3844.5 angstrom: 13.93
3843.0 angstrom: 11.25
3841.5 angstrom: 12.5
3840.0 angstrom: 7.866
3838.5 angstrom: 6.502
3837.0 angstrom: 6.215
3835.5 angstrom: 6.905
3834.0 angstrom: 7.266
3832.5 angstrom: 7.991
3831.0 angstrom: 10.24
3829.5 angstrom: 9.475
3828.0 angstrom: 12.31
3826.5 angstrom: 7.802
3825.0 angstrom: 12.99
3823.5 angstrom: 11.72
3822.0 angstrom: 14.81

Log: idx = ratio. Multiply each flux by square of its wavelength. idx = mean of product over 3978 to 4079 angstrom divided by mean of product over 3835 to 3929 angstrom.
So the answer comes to 1.33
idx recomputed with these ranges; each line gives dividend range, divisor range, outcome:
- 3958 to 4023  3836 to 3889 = 1.20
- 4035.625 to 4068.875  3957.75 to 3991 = 1.44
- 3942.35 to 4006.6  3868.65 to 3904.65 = 1.18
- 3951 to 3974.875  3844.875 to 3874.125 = 0.81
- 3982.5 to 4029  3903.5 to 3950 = 1.18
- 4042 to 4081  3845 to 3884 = 1.29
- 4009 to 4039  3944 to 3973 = 1.44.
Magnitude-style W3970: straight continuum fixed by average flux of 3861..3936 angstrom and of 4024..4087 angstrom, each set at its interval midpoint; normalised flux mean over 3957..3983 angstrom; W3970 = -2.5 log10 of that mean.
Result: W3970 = 0.335 mag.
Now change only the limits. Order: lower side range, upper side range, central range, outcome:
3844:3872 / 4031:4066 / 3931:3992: 0.214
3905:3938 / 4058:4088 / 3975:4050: -0.050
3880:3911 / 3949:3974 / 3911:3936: -0.203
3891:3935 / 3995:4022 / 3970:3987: 0.287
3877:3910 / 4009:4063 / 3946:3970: 0.152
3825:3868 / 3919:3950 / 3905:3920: -0.153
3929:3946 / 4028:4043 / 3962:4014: 0.099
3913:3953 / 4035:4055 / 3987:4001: -0.067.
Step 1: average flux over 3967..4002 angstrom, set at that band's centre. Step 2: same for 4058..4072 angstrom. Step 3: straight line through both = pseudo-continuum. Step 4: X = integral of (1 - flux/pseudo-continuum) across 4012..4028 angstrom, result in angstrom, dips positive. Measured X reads -2.13 angstrom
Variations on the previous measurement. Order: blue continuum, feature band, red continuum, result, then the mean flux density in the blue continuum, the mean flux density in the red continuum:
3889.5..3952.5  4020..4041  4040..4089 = -1.6 angstrom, 14.3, 16.5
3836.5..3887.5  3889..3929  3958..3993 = -4.2 angstrom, 13.3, 12.5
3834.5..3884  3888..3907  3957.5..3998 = 1.5 angstrom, 13.3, 13.1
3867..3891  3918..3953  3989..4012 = -0.3 angstrom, 12.3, 16.7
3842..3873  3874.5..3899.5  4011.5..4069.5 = 6.2 angstrom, 14.6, 17.2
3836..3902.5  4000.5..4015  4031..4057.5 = -0.7 angstrom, 12.8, 16.8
